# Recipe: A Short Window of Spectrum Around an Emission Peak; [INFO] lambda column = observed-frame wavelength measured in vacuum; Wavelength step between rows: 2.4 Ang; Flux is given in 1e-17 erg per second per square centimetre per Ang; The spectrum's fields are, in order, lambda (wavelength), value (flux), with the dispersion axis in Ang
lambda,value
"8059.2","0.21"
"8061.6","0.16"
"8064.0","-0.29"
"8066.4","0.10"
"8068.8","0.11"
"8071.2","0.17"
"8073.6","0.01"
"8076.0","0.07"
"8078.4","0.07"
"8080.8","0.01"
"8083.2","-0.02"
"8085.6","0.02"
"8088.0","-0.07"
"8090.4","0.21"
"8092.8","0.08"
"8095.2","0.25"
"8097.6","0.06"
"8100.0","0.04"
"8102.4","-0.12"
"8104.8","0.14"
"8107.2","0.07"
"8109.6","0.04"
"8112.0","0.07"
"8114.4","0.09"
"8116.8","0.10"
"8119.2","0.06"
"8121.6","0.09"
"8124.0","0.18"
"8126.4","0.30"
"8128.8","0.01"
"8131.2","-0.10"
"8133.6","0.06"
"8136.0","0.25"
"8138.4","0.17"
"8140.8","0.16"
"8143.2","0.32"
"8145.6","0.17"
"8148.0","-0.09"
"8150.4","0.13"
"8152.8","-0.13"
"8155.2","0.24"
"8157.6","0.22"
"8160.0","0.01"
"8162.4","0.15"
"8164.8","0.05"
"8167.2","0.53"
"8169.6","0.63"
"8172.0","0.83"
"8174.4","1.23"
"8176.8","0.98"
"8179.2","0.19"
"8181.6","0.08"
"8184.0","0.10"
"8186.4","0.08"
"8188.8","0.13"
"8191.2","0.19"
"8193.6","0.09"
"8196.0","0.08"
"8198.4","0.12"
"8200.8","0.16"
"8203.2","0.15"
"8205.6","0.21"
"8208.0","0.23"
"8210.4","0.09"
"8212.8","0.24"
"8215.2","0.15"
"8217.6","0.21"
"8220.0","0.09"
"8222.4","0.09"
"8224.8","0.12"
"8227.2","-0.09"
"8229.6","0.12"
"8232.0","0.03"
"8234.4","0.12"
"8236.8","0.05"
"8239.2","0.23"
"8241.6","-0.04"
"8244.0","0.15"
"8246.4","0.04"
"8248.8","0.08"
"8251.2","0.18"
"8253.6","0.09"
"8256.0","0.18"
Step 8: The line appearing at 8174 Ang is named [O II] 3727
